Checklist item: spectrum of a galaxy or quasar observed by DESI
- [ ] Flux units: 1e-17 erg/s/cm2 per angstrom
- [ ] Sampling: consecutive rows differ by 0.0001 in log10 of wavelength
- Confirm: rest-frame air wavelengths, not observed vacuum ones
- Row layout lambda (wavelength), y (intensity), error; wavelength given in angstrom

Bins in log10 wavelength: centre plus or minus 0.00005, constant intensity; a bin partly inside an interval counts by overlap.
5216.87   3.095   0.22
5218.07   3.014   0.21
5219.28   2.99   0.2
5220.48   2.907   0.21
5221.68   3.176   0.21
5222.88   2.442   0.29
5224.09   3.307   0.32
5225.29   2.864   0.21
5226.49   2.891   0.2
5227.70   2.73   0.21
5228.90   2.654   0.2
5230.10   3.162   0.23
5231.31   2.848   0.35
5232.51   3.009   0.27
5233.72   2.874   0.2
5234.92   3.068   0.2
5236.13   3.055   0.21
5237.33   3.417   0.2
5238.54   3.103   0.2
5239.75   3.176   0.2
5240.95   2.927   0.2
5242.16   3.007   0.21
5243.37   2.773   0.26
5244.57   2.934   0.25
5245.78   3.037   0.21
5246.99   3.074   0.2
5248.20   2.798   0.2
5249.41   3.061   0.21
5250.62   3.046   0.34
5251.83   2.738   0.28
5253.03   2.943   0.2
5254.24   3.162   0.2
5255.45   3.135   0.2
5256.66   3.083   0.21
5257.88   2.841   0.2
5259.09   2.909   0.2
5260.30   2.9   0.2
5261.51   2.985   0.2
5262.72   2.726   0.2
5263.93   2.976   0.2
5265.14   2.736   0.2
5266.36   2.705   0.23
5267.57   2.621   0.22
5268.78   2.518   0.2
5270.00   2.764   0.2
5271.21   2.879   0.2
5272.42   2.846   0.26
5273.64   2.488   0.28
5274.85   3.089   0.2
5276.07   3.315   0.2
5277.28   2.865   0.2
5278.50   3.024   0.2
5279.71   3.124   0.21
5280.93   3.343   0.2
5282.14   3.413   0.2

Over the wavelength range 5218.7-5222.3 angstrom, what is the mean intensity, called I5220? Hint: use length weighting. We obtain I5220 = 3.03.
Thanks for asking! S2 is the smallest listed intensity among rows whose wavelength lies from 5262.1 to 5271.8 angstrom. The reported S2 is 2.518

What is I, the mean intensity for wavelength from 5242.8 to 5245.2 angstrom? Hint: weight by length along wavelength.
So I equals 2.86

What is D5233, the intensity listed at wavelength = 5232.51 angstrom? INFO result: 3.009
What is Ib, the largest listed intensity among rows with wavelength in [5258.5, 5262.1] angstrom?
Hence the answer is 2.985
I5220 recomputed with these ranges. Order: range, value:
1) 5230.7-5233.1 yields 2.93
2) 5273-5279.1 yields 2.95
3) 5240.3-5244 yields 2.91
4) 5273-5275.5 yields 2.79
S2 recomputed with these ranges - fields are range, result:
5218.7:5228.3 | 2.442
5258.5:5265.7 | 2.726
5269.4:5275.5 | 2.488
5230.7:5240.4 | 2.848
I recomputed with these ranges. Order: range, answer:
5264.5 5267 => 2.72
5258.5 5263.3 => 2.88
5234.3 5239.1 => 3.16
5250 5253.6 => 2.92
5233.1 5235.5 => 2.97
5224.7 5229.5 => 2.79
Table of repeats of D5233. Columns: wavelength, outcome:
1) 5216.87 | 3.095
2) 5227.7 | 2.73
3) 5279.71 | 3.124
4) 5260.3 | 2.9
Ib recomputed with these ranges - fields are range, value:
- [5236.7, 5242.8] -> 3.417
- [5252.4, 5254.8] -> 3.162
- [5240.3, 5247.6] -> 3.074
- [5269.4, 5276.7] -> 3.315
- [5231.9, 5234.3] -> 3.009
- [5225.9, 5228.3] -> 2.891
